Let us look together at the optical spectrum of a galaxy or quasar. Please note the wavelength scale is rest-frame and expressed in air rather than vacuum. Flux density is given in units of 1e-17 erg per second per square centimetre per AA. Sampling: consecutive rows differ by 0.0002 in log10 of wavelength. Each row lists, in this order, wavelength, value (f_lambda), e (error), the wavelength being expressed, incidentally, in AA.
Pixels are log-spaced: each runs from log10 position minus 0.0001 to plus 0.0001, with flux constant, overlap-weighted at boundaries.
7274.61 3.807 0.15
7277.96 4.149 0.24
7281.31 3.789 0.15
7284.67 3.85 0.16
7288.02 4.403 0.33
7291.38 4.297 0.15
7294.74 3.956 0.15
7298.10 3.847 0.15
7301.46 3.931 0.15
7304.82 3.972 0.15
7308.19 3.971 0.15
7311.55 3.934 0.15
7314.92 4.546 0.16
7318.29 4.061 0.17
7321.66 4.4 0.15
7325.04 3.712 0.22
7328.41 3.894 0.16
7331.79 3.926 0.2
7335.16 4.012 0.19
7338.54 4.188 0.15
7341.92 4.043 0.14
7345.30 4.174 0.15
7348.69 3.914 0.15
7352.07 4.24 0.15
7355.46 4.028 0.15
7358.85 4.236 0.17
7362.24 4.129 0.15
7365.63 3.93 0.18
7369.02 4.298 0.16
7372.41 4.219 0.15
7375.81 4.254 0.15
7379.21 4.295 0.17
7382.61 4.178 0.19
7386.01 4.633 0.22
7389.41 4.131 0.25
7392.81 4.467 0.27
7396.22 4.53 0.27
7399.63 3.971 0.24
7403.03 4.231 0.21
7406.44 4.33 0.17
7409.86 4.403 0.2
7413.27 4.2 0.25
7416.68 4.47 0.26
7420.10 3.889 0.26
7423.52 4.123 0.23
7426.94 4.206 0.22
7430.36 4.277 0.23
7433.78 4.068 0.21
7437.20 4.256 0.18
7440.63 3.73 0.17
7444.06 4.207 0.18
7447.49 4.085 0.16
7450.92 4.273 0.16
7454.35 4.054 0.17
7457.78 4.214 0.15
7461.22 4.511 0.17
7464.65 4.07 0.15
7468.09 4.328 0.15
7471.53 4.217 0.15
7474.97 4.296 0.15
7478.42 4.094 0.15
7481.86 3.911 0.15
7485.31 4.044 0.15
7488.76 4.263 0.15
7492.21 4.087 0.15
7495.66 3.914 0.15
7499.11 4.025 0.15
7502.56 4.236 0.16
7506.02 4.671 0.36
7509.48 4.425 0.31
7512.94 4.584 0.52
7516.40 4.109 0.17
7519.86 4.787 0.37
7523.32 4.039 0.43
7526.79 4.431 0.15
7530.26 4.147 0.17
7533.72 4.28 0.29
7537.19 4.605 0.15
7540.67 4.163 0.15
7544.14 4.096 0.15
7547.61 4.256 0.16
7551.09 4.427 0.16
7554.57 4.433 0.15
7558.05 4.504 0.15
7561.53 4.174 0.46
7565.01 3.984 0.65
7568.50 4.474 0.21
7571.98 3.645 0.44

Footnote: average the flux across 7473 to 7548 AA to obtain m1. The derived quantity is 4.25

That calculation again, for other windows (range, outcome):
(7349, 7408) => 4.23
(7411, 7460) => 4.15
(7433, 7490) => 4.15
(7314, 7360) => 4.09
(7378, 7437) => 4.26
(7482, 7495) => 4.09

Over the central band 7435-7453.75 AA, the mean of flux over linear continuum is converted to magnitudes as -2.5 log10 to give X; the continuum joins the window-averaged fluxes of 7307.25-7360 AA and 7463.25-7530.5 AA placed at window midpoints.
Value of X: 0.02 mag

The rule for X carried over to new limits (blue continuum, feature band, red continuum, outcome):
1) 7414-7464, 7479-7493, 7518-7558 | 0.05 mag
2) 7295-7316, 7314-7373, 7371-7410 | 0.01 mag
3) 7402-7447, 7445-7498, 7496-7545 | 0.02 mag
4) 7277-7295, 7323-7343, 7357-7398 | 0.06 mag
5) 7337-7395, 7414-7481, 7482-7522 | 0.02 mag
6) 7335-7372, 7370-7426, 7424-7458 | -0.04 mag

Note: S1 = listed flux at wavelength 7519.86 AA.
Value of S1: 4.787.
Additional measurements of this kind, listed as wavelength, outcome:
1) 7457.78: 4.214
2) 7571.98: 3.645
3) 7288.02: 4.403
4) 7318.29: 4.061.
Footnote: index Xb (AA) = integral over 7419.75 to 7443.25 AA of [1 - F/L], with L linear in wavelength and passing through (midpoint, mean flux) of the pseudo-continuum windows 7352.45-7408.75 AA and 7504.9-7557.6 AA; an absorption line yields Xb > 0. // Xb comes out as 1.04 AA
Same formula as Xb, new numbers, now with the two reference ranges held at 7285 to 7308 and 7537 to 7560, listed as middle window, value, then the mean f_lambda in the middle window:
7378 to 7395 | -0.8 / 4.35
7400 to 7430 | -0.3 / 4.22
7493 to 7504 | 0.6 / 4.06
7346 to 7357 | 0.1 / 4.07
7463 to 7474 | 0.1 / 4.21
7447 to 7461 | 0.1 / 4.2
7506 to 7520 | -0.6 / 4.47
